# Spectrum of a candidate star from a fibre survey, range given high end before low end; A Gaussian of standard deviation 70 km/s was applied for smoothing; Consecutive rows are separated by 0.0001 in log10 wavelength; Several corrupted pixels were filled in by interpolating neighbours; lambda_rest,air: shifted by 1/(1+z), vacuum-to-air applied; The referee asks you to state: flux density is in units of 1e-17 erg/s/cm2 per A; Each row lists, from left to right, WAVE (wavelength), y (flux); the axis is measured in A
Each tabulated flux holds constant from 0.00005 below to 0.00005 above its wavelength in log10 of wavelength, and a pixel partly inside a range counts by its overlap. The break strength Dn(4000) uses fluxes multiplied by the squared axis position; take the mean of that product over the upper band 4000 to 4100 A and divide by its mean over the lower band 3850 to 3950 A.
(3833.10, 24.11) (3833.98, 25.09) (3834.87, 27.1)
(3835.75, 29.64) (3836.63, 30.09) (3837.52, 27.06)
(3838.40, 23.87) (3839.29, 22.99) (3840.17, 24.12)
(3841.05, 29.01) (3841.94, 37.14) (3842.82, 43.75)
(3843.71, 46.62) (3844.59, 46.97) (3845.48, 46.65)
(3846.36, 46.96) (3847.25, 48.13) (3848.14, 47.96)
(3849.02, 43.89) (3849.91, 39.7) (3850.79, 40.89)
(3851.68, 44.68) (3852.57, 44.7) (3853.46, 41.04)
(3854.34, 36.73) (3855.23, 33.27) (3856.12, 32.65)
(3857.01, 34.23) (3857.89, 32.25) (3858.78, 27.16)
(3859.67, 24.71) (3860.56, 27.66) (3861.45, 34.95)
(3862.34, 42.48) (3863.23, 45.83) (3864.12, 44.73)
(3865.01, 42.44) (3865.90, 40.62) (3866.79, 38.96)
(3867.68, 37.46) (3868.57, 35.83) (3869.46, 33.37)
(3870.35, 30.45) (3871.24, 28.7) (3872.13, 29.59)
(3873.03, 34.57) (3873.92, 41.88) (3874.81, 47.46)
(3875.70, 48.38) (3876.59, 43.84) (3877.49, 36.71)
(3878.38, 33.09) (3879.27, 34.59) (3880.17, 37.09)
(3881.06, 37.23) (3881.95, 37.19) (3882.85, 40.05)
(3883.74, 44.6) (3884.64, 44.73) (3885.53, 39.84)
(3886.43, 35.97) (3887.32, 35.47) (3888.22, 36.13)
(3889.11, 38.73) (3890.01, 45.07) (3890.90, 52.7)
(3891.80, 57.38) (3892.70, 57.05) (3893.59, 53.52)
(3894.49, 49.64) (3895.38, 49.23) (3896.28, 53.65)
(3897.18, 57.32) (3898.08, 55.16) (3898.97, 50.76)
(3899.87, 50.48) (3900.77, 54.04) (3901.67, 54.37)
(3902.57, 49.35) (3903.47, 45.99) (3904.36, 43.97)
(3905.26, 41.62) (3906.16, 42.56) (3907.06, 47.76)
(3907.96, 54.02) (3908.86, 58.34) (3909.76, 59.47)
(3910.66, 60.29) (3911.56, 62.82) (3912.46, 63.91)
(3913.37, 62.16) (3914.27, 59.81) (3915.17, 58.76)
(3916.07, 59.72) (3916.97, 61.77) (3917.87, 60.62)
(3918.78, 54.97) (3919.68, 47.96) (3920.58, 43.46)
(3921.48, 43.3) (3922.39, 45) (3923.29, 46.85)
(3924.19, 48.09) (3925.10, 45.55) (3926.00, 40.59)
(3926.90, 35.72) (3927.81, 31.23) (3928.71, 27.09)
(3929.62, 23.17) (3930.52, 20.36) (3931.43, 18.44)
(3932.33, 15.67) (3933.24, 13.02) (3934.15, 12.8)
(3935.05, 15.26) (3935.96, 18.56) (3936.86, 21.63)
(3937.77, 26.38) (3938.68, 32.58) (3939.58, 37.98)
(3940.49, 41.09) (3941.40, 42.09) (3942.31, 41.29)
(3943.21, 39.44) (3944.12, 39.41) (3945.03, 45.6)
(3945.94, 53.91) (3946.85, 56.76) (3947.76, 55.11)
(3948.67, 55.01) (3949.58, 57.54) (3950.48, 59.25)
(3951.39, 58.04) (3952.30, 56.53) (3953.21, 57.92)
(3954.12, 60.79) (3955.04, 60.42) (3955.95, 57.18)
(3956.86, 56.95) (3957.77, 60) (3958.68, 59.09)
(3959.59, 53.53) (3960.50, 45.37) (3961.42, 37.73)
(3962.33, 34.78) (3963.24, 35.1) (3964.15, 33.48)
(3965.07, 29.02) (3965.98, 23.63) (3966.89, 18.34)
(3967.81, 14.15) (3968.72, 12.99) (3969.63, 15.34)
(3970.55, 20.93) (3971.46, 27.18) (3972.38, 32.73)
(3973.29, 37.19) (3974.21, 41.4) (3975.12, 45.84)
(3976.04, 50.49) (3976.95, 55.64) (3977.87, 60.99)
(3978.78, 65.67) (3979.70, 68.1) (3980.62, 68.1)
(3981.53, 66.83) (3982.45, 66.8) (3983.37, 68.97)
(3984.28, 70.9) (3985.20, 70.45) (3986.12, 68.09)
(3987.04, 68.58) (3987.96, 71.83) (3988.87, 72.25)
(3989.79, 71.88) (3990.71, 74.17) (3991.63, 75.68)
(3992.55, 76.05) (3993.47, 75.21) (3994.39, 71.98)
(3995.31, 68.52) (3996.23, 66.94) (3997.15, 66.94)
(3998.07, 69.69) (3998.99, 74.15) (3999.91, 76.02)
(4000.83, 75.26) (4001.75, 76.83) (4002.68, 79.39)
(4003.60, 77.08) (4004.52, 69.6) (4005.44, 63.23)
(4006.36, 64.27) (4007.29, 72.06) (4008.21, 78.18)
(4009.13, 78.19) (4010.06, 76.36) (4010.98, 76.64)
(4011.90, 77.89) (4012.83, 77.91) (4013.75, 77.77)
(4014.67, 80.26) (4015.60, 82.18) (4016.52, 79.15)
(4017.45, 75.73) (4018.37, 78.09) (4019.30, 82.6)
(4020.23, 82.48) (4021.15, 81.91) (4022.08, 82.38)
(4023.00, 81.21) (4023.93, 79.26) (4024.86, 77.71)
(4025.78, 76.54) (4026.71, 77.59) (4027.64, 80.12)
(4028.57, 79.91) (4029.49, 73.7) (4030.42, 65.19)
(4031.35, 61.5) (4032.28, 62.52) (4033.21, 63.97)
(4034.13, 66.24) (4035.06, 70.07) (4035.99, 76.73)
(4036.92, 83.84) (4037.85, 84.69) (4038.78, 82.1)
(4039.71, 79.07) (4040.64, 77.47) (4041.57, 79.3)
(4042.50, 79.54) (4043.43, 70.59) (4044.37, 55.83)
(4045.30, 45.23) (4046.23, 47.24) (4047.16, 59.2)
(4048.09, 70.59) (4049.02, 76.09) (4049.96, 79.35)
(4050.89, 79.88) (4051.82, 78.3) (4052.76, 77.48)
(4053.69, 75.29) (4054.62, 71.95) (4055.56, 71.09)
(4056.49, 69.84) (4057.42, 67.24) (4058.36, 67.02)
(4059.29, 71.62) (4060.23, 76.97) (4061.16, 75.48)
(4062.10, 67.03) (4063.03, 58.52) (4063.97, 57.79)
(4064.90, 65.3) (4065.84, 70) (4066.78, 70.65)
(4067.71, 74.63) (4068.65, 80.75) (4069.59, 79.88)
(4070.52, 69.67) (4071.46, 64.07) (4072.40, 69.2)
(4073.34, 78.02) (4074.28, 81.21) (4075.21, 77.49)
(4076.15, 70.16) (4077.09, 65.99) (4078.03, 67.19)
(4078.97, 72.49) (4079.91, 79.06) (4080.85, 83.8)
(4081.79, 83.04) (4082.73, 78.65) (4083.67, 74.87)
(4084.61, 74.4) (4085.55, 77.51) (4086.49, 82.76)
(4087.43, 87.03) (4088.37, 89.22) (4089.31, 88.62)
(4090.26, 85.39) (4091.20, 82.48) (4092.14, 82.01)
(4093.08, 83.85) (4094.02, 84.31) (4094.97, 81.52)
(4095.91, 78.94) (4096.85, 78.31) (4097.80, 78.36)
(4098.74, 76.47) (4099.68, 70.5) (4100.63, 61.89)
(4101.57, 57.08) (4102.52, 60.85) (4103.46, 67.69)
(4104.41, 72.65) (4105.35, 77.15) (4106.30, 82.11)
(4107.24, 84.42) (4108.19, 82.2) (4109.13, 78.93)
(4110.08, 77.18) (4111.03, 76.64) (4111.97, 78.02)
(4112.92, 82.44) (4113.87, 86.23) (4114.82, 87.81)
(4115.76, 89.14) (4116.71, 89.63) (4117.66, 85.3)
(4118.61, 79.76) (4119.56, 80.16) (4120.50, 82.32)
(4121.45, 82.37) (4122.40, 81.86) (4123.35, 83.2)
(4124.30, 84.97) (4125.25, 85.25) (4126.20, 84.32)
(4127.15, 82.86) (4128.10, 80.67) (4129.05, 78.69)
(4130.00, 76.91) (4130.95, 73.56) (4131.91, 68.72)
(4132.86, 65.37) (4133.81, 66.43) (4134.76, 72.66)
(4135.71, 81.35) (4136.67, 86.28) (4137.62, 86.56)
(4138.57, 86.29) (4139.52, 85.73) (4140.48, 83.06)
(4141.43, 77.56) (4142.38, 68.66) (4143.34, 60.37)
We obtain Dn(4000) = 1.9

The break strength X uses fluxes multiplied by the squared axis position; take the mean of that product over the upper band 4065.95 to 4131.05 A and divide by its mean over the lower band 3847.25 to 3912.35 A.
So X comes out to 2.03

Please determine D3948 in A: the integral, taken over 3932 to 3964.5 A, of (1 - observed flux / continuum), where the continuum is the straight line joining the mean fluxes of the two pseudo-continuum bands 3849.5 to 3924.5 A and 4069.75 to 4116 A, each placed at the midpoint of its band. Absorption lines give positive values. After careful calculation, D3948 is 6.91 A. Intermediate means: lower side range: 44.7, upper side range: 77.5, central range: 43.1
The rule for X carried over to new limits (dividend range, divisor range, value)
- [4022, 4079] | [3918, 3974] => 1.96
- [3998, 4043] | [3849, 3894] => 2.09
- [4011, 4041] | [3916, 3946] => 2.22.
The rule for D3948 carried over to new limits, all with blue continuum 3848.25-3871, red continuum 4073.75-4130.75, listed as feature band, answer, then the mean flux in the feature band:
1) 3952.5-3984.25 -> 5.9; 45.8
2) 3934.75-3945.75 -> 3.7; 34.2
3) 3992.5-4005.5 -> -2.4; 72.6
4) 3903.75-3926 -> -2.8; 52.7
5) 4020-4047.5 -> -2.2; 72.8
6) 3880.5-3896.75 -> -0.9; 44.9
